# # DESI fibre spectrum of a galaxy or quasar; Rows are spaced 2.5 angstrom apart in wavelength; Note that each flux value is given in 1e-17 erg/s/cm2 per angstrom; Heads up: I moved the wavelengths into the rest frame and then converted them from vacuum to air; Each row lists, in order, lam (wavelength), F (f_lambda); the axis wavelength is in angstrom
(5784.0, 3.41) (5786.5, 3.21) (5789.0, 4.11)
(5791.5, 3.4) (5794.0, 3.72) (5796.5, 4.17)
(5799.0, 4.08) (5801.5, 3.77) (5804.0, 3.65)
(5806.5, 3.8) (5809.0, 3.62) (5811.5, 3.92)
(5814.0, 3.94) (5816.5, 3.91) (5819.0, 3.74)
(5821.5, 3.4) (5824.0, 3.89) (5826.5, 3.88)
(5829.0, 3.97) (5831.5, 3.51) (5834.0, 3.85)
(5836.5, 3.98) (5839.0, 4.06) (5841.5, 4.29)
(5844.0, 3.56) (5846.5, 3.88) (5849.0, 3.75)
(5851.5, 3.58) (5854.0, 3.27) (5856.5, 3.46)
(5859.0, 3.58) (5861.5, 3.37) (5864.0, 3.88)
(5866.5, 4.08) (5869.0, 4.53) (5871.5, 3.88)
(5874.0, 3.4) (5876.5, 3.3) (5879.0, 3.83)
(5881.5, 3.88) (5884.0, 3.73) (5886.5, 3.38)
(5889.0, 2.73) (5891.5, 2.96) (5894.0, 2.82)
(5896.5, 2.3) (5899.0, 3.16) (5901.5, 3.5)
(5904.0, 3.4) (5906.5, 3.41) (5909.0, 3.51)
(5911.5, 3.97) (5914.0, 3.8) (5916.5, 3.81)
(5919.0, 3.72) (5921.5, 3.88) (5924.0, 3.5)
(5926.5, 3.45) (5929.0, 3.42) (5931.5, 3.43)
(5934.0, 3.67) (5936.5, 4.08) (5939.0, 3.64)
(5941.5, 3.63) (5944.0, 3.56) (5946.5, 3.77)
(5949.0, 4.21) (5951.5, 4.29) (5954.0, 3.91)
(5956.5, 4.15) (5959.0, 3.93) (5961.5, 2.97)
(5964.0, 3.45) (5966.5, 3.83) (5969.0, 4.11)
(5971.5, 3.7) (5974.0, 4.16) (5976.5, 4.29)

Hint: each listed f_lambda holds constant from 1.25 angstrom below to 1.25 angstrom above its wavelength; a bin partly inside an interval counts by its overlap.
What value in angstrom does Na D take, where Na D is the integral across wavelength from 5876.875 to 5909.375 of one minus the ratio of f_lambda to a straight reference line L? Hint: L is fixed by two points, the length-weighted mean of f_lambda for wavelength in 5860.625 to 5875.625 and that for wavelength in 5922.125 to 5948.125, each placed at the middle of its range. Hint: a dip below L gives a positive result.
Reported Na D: 4.3 angstrom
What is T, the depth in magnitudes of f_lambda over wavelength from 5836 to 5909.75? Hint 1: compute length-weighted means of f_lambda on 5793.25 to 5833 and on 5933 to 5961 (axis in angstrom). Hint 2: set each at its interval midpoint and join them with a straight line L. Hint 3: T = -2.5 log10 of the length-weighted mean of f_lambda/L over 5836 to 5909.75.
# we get 0.086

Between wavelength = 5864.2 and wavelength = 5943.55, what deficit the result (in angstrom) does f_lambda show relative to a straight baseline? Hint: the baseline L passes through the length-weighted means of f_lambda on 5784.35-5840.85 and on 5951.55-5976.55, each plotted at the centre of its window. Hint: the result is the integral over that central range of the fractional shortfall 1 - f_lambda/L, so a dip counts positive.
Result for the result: 5.9 angstrom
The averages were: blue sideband 3.8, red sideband 3.85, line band 3.55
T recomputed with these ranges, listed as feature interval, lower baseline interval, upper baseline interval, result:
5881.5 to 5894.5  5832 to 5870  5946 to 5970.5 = 0.19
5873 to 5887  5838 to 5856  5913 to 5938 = 0.04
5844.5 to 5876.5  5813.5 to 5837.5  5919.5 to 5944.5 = 0.01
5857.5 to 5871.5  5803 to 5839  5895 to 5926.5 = -0.07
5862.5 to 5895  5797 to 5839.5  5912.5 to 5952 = 0.06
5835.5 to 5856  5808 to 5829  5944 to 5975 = 0.01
